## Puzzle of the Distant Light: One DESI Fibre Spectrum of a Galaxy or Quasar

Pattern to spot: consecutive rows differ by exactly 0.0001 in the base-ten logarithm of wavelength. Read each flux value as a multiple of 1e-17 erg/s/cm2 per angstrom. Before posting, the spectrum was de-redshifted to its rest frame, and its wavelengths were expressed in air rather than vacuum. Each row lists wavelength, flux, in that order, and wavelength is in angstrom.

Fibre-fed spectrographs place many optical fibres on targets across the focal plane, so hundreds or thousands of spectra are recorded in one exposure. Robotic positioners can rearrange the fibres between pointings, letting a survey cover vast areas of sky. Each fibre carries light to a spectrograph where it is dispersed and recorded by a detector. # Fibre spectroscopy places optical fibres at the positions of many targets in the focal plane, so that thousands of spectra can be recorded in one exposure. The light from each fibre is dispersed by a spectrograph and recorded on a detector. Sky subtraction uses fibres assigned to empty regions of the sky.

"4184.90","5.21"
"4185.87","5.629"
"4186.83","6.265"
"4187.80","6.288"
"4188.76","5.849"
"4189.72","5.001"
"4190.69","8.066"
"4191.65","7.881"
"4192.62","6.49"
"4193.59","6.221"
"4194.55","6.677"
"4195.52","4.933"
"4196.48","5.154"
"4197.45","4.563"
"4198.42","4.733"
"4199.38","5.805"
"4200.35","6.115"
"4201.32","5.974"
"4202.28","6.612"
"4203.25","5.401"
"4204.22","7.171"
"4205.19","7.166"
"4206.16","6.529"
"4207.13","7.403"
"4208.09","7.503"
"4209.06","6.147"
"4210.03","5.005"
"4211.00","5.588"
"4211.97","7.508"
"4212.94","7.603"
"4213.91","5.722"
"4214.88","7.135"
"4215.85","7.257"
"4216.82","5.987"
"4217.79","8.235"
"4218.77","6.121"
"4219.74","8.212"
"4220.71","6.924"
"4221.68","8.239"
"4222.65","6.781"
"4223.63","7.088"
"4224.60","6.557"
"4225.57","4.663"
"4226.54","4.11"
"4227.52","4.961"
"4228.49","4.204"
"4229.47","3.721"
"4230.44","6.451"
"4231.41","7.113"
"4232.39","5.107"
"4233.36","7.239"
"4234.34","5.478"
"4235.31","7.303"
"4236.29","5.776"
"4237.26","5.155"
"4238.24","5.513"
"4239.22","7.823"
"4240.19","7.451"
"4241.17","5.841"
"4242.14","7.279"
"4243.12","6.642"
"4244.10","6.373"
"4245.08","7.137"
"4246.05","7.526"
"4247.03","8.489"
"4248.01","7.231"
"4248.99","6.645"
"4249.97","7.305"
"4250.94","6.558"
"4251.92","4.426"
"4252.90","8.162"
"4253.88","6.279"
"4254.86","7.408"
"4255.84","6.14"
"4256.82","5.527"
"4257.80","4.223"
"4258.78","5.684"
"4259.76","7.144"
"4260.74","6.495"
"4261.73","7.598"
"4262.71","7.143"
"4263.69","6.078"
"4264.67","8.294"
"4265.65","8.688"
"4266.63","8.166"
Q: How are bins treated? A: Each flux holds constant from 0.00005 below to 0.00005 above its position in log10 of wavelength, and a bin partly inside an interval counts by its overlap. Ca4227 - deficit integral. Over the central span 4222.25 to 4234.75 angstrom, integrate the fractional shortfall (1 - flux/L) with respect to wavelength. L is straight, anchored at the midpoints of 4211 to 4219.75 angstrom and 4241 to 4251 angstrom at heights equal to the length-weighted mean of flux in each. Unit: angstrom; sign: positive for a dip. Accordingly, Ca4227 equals 2.4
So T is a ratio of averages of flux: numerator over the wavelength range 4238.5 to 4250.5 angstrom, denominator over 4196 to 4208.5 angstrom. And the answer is 1.2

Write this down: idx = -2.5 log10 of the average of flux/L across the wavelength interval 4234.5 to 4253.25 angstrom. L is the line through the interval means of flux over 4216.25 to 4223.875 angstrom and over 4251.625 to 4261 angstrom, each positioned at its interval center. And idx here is -0.04 mag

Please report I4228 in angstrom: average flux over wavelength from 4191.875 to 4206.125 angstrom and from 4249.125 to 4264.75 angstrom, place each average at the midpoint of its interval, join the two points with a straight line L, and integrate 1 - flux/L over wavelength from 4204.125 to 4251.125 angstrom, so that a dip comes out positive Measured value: -2.39 angstrom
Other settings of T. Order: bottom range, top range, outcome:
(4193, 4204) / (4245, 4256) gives 1.22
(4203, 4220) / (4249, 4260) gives 0.93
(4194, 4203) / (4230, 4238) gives 1.10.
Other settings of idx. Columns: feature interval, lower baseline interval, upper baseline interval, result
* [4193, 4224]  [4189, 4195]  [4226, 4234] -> -0.072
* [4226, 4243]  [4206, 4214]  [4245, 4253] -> 0.159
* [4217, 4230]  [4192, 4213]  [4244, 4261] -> 0.038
